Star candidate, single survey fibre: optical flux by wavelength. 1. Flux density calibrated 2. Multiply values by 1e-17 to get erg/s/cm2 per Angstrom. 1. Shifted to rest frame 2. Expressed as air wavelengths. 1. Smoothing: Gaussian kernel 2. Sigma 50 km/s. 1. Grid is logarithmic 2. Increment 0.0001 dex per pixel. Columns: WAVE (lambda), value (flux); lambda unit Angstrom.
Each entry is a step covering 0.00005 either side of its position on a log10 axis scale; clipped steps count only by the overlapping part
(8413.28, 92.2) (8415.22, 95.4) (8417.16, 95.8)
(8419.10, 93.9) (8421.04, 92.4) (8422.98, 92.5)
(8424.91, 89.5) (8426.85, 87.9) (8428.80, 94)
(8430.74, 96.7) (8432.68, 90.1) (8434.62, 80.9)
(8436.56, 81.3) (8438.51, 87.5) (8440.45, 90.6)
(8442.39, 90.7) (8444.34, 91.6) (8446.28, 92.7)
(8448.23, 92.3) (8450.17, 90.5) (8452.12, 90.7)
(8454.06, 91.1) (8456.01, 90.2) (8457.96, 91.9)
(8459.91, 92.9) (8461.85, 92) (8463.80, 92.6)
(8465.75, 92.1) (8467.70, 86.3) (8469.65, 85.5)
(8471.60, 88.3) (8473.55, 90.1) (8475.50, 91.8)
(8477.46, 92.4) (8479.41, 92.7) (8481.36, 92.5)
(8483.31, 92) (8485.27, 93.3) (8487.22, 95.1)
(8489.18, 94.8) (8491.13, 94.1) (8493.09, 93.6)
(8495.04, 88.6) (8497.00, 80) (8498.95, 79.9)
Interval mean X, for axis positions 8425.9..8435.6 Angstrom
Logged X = 89.9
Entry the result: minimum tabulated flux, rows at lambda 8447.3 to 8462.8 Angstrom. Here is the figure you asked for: 90.2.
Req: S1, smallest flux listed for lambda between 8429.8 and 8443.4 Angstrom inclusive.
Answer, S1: 80.9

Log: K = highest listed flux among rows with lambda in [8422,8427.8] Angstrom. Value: 92.5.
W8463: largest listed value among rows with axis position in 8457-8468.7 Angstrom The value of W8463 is 92.9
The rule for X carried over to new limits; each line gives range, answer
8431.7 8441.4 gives 86.1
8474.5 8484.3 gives 92.2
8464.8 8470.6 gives 88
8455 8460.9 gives 91.7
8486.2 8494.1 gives 94.4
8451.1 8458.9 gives 90.9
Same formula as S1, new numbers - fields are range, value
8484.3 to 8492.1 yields 93.3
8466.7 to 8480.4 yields 85.5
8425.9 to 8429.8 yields 87.9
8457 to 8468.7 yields 86.3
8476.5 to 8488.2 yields 92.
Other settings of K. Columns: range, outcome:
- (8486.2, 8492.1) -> 95.1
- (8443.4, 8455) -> 92.7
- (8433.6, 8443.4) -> 90.7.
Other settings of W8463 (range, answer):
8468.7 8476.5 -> 91.8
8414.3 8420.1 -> 95.8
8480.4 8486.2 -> 93.3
